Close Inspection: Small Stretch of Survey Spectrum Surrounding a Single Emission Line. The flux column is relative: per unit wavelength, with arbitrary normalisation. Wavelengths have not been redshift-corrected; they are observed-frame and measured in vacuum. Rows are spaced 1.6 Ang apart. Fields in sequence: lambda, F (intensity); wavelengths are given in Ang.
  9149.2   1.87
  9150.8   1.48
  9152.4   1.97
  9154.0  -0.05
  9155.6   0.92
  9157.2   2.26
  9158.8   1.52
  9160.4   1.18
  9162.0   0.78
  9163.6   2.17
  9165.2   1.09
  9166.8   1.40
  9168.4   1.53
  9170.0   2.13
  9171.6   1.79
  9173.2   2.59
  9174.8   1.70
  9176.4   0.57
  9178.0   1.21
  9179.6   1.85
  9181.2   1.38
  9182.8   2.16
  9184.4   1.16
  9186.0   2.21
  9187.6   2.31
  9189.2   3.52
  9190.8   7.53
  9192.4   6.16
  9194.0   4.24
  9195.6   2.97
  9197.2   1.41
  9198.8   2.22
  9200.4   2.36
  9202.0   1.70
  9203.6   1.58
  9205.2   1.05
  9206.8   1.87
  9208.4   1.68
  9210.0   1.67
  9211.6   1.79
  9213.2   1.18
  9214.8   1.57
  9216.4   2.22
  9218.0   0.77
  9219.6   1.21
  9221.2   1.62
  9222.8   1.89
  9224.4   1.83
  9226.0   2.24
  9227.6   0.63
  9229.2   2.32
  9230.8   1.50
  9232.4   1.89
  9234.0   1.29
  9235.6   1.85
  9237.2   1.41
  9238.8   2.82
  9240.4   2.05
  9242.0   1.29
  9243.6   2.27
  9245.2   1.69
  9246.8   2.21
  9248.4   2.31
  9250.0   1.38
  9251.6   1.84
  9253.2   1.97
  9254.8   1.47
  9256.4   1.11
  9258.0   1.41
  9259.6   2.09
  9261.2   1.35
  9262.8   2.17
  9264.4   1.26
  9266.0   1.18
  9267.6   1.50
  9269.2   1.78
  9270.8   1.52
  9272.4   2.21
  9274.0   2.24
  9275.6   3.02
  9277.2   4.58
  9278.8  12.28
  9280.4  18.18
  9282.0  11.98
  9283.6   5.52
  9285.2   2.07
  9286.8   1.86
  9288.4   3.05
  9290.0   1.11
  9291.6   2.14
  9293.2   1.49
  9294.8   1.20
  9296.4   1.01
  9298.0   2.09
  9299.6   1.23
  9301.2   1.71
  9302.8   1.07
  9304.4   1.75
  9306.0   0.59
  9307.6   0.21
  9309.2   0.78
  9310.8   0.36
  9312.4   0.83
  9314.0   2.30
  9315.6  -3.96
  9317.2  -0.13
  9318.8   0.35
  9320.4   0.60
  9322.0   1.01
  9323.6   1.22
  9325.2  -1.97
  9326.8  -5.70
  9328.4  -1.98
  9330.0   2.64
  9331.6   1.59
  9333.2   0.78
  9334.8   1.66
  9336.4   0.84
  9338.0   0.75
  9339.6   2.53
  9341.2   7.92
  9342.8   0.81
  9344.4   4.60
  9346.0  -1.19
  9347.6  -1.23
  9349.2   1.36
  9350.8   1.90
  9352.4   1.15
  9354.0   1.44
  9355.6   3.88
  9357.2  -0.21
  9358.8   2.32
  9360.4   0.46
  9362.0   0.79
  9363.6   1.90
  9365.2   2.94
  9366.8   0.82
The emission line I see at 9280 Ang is [O III] 5007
